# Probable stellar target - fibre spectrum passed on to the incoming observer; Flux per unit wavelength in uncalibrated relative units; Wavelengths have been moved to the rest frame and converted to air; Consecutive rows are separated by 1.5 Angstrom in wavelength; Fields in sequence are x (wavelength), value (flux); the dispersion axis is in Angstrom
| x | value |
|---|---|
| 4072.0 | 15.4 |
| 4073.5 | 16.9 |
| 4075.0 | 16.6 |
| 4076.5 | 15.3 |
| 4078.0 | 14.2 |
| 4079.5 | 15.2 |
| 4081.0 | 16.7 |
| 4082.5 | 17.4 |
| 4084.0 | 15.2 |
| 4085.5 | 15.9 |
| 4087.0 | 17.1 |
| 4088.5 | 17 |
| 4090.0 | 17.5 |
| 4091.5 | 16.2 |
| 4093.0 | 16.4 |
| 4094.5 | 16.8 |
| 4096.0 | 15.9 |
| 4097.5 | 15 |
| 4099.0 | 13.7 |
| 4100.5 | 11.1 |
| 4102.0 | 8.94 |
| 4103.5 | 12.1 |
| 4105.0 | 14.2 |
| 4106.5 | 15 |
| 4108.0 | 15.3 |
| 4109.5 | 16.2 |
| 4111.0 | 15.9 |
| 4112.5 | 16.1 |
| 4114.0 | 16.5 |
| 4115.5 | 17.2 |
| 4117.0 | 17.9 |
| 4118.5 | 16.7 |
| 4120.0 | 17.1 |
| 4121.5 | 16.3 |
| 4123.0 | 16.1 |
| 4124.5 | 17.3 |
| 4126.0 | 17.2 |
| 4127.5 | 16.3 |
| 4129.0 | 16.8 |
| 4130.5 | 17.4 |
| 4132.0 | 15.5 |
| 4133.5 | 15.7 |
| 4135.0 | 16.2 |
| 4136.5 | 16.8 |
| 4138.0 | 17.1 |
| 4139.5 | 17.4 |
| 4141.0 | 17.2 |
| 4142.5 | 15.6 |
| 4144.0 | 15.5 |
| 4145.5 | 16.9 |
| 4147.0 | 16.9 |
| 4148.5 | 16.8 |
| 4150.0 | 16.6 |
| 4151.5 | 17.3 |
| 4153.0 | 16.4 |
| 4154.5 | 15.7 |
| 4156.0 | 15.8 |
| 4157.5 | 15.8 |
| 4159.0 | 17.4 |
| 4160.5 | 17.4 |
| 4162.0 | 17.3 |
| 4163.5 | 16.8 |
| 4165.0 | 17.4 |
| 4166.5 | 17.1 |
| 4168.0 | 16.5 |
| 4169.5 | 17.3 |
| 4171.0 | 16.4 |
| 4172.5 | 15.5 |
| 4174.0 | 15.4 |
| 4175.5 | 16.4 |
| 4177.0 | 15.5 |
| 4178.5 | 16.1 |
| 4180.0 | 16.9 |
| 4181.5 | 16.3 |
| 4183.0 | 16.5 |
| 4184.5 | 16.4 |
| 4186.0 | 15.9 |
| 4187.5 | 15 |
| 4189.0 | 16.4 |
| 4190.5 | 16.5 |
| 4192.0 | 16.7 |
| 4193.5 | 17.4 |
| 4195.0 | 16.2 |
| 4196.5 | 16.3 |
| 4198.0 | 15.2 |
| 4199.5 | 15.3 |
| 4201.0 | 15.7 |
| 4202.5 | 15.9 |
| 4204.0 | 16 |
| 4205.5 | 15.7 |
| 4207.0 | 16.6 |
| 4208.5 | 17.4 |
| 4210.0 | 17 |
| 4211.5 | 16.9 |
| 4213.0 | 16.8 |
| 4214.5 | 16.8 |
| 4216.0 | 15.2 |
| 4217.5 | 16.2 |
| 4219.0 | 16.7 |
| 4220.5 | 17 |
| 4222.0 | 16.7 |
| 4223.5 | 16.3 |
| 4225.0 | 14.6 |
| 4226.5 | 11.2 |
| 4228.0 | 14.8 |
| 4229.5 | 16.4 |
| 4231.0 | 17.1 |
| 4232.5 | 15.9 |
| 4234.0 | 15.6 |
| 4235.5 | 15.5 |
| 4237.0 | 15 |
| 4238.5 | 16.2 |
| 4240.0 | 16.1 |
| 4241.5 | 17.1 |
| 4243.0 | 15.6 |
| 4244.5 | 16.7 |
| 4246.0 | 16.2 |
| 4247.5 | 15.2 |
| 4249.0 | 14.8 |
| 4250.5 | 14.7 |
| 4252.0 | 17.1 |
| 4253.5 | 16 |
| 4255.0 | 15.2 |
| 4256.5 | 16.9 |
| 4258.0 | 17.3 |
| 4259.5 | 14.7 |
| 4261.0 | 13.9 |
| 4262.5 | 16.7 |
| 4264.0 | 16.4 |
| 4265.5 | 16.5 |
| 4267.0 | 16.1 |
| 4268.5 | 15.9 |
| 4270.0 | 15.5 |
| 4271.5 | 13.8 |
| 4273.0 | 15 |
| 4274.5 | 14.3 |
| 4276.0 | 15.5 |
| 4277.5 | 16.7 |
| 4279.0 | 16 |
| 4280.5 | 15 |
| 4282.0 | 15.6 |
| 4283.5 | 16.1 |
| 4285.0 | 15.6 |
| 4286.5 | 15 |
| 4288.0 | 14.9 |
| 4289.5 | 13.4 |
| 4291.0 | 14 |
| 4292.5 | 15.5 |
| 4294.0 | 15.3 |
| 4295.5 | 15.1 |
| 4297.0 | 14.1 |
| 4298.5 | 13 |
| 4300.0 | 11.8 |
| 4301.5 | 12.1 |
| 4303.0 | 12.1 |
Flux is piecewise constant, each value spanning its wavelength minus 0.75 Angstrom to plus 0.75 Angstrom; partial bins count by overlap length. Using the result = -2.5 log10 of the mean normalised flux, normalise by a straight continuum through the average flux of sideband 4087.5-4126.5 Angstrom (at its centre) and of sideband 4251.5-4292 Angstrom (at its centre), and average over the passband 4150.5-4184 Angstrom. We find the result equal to -0.06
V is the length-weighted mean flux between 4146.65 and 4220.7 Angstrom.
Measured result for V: 16.4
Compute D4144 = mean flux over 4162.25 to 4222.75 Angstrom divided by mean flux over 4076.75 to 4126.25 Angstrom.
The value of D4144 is 1.04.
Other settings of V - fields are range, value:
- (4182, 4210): 16.2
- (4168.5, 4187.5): 16.2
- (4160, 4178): 16.6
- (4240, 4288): 15.7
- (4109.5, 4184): 16.6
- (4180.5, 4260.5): 16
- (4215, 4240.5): 15.7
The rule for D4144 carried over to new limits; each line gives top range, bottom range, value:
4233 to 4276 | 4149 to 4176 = 0.95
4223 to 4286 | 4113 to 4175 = 0.94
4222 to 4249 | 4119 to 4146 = 0.94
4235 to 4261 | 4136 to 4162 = 0.95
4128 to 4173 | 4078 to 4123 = 1.07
